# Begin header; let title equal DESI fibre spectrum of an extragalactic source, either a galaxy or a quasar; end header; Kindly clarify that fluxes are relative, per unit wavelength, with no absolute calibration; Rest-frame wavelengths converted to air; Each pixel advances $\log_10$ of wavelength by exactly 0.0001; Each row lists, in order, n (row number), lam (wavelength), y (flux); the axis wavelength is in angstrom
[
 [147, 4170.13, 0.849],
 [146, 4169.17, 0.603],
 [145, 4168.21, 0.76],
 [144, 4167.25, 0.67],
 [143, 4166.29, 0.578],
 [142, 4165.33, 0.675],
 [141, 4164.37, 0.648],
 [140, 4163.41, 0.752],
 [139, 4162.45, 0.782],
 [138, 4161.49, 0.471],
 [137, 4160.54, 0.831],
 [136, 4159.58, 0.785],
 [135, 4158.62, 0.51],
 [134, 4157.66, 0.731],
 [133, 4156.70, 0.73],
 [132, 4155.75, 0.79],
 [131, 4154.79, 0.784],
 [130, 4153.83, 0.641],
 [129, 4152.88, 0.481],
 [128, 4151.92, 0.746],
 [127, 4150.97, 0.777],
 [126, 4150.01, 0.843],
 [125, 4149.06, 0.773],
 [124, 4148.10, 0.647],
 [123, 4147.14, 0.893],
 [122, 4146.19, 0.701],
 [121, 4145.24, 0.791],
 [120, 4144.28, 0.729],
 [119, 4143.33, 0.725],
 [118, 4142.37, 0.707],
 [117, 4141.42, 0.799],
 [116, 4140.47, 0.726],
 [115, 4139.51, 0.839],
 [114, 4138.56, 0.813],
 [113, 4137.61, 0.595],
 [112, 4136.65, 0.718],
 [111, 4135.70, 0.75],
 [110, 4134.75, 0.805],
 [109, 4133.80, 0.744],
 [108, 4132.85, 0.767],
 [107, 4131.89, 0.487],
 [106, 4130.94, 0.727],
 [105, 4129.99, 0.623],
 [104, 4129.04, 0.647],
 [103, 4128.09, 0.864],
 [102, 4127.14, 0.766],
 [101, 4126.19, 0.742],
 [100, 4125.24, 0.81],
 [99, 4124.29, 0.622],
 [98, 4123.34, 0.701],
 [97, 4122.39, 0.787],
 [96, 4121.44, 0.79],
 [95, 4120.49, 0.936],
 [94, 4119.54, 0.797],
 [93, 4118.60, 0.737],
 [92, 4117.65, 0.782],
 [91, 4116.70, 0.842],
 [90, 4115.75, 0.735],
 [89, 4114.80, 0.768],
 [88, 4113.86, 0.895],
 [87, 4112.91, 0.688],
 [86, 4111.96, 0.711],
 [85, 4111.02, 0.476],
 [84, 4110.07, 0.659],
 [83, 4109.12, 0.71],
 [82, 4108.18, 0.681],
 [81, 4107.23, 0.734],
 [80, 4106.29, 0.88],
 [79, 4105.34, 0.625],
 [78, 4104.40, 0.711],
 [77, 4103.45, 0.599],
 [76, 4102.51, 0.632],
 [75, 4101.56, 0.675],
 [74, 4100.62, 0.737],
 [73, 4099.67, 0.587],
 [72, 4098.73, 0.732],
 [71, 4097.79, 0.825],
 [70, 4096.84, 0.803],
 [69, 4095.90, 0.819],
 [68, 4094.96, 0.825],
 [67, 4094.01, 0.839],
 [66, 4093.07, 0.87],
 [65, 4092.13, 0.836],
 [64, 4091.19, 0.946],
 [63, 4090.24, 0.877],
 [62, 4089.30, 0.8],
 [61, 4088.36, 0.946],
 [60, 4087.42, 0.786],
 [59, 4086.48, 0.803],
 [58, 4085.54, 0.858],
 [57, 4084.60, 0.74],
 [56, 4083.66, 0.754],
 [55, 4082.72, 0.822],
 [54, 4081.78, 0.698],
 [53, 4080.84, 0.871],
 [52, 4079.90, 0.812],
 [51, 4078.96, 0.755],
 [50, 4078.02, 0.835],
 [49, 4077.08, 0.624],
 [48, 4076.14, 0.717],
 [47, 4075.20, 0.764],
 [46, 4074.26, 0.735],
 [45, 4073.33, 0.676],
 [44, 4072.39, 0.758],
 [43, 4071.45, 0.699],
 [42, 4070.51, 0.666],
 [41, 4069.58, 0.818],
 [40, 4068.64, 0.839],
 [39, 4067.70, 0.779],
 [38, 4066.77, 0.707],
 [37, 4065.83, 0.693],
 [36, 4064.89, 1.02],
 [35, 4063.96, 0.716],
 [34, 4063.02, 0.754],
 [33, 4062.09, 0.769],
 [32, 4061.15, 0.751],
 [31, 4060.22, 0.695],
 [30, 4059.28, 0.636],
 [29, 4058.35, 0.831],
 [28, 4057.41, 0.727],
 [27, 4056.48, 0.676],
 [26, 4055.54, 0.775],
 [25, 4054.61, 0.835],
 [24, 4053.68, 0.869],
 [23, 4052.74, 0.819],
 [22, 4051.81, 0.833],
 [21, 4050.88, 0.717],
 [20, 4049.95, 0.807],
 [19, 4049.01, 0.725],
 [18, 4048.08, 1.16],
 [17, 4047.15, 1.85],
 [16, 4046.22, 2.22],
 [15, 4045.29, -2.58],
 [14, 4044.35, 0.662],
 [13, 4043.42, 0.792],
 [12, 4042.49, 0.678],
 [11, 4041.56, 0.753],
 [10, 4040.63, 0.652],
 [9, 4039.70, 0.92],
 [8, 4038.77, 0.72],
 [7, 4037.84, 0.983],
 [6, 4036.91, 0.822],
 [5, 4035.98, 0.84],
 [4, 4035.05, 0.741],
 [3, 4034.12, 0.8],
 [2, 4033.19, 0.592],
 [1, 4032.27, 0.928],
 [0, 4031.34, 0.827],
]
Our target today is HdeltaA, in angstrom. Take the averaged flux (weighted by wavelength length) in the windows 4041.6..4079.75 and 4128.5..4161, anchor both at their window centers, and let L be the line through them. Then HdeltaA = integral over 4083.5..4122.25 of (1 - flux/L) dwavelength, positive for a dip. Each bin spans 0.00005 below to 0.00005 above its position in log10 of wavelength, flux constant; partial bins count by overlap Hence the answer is -1.7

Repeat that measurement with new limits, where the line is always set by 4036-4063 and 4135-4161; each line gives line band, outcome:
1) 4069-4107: -1.1 angstrom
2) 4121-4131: 0.1 angstrom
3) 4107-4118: 0.3 angstrom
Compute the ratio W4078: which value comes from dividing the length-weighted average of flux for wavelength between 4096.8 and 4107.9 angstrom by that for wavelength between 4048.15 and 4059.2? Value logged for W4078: 0.9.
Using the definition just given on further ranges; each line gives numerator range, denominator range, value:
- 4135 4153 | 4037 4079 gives 0.99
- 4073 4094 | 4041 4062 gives 1.08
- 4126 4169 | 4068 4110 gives 0.94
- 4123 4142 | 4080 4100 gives 0.89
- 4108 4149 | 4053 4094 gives 0.95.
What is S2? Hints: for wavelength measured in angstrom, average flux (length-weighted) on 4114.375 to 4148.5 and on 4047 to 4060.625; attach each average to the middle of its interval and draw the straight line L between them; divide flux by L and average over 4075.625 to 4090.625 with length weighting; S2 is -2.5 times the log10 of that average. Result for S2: 0.02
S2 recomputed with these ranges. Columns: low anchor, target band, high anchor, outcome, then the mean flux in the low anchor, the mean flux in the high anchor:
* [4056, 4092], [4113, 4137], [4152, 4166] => -0.046 mag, 0.773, 0.686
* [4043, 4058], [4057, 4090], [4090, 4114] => -0.037 mag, 0.743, 0.741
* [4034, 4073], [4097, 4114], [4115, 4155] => 0.080 mag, 0.759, 0.742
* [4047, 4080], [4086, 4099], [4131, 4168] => -0.098 mag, 0.791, 0.717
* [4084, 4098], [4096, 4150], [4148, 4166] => 0.053 mag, 0.838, 0.705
